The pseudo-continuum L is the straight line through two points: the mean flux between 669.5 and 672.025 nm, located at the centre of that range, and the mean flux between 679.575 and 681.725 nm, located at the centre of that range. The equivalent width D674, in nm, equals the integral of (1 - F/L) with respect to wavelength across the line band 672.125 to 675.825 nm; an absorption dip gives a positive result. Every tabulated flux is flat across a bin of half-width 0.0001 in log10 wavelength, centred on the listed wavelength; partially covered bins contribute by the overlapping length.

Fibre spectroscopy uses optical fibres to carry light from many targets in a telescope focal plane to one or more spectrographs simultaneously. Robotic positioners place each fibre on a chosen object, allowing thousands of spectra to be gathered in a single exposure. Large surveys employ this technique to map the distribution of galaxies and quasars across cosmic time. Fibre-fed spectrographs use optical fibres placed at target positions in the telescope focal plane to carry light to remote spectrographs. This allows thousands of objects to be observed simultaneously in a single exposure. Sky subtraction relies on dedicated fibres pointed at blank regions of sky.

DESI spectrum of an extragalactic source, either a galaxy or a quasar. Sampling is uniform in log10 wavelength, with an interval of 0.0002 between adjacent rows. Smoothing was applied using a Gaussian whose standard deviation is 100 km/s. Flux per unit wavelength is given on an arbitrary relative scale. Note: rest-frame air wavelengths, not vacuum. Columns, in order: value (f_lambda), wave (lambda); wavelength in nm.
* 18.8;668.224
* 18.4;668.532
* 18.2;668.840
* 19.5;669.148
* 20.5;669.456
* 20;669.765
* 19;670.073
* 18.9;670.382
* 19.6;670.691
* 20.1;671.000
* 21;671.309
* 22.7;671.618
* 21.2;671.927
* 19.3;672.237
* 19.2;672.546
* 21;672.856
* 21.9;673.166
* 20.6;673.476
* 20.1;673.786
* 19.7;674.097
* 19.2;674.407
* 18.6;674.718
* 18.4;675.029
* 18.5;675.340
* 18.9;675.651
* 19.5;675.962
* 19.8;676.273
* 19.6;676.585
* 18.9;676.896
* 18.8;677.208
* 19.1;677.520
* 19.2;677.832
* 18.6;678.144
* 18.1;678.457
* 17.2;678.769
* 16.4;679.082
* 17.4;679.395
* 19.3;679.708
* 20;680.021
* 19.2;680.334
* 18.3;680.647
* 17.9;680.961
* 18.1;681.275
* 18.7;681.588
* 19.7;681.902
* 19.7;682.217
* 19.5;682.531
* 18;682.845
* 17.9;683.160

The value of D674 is 0.04 nm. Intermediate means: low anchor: 20.3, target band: 19.6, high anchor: 18.8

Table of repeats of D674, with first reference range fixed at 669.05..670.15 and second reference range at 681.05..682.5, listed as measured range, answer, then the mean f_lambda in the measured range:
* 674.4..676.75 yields 0.046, 19.1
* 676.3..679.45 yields 0.142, 18.4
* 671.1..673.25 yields -0.131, 20.9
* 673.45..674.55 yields -0.016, 19.8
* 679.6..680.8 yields -0.004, 19.2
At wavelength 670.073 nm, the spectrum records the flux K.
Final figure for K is 19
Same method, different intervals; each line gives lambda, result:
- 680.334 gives 19.2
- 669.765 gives 20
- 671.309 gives 21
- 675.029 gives 18.4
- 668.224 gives 18.8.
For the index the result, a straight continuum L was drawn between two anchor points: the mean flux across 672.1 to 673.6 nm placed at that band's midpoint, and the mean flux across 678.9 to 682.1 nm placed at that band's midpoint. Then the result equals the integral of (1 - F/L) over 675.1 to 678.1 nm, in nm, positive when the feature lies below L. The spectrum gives 0.06 nm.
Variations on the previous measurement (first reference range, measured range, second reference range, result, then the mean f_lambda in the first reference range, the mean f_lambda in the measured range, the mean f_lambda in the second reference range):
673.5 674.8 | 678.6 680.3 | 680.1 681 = 0.06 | 19.6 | 18.1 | 18.7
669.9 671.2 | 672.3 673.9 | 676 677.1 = -0.09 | 19.5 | 20.5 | 19.4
